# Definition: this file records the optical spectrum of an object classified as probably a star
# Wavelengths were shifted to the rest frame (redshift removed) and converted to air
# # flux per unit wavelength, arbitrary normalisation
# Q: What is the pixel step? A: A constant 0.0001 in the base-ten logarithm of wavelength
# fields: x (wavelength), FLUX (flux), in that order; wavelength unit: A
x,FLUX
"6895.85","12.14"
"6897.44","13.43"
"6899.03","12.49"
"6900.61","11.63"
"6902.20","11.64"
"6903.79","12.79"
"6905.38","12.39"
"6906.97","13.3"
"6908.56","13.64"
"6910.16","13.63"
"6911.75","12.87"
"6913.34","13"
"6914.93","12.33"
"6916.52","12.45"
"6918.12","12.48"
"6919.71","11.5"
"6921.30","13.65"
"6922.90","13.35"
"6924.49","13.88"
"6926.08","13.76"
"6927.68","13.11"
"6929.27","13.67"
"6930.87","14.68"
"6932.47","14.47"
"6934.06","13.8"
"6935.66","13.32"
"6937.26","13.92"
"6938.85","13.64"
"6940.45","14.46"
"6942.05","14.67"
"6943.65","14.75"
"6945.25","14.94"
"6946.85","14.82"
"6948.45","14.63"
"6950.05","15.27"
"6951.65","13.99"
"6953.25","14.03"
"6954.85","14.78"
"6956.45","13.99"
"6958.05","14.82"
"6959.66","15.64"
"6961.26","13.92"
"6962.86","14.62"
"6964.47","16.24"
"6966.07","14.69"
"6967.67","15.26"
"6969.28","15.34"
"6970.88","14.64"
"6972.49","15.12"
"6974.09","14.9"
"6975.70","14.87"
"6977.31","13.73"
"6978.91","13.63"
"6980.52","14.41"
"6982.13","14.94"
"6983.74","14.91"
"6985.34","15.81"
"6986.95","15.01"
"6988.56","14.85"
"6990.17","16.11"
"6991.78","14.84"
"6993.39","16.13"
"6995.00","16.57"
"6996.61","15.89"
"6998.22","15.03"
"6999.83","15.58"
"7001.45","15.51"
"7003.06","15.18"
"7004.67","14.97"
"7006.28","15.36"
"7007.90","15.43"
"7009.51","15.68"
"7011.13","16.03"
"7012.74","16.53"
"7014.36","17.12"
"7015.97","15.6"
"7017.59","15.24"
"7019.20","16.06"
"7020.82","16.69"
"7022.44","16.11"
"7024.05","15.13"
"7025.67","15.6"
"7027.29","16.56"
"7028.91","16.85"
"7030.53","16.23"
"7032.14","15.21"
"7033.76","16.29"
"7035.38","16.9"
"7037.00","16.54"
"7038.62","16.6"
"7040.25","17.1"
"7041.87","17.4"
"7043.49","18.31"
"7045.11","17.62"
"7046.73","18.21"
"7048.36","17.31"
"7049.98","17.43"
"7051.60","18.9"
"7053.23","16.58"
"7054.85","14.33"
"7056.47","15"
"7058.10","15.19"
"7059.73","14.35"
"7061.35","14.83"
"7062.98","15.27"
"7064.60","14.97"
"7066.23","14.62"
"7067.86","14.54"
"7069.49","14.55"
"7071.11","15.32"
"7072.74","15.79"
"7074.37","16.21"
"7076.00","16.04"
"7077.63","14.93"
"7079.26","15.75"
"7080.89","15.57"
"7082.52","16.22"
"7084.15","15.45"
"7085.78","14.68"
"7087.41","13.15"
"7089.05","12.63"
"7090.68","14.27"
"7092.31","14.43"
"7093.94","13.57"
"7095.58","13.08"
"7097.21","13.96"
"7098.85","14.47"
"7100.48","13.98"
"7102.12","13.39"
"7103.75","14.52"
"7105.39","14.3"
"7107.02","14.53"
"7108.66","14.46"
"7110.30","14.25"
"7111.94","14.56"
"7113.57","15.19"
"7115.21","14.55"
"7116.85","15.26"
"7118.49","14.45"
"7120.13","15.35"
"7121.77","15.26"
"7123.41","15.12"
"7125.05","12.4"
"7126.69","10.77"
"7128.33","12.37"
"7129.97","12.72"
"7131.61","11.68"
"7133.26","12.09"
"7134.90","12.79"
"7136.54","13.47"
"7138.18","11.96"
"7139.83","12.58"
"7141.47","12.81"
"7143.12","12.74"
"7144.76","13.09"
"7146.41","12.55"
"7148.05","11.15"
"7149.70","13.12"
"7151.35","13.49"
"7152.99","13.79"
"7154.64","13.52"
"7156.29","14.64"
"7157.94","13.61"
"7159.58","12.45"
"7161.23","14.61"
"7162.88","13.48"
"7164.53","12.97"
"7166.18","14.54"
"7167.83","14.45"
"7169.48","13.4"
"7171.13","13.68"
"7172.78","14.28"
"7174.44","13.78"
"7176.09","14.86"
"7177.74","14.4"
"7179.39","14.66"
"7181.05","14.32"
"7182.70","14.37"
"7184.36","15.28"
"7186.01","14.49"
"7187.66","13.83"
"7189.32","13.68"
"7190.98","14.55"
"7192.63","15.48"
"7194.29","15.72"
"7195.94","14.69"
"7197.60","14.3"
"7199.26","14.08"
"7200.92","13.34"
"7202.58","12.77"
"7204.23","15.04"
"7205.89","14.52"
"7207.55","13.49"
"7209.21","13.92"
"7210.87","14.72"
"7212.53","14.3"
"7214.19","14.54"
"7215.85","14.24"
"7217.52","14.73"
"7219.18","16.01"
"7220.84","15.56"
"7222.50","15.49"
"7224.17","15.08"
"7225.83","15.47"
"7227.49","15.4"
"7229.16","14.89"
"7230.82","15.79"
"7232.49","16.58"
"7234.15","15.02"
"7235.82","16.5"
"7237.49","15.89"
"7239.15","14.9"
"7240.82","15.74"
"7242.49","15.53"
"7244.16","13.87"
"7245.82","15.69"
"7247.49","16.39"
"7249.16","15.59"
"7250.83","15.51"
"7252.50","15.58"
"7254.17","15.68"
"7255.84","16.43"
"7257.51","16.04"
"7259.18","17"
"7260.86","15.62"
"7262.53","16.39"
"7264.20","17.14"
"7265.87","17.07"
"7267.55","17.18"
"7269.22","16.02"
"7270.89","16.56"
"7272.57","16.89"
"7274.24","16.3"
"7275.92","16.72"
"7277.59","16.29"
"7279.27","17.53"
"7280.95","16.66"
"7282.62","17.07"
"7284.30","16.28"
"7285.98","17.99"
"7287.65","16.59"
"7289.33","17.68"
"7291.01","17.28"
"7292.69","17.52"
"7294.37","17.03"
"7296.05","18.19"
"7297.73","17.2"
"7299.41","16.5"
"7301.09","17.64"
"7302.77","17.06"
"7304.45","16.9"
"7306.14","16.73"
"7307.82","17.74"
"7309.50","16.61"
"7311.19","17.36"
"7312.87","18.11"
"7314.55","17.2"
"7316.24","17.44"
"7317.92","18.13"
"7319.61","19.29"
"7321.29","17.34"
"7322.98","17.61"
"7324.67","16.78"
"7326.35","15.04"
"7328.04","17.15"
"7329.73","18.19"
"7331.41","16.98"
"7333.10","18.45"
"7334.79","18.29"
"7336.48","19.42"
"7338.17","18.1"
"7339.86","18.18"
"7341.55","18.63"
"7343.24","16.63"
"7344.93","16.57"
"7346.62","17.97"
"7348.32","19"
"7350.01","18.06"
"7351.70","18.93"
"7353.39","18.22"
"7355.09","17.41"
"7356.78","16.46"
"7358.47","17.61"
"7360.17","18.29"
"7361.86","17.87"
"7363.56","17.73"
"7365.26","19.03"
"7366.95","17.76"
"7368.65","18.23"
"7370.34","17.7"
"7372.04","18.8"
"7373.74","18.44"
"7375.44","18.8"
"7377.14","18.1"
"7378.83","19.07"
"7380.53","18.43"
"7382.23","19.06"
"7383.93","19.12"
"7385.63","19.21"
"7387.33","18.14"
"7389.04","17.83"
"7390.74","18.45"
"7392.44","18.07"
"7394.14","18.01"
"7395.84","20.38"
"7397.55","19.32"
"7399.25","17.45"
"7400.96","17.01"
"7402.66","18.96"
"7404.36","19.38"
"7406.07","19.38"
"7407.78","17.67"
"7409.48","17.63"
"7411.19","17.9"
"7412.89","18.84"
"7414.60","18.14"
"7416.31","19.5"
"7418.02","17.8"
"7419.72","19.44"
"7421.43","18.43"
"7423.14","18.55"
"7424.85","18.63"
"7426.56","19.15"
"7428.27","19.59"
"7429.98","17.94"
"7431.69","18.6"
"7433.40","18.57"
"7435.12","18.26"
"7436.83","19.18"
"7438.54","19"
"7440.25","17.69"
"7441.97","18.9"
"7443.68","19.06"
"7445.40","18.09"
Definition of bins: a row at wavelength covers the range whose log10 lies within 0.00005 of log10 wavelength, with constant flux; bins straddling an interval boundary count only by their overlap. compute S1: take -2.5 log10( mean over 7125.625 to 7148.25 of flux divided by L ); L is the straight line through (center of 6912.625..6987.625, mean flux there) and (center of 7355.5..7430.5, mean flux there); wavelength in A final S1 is 0.28 mag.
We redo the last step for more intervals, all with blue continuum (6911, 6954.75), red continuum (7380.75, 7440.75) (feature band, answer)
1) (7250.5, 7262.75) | 0.07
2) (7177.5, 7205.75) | 0.14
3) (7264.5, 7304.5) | 0.02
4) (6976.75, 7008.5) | -0.06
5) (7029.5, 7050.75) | -0.15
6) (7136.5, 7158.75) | 0.22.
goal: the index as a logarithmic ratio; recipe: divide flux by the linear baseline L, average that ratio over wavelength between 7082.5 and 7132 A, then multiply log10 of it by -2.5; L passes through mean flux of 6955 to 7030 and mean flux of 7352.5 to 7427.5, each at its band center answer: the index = 0.16 mag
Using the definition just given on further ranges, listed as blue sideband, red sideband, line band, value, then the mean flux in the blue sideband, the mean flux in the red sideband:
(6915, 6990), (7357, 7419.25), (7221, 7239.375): 0.09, 14.3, 18.4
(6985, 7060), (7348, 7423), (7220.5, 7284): 0.10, 16.1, 18.4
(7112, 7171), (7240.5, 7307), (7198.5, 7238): 0.03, 13.4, 16.6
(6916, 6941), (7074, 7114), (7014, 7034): -0.14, 13.5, 14.5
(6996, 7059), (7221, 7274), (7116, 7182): 0.19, 16.2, 15.9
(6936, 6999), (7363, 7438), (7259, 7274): 0.05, 14.9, 18.5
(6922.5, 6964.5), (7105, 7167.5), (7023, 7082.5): -0.16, 14.3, 13.5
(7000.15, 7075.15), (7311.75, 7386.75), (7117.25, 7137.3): 0.24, 16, 18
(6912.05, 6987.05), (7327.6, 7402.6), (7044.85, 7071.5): -0.04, 14.2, 18.2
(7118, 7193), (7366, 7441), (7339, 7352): -0.04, 13.6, 18.5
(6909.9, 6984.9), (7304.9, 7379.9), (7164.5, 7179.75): 0.15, 14.2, 17.8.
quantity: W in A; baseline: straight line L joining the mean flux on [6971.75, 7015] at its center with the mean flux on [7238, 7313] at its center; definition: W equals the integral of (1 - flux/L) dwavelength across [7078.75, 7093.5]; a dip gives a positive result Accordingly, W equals 1.0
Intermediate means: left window 15.3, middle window 14.6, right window 16.6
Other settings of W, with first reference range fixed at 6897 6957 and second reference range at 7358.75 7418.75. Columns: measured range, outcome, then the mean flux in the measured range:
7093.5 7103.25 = 1.0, 13.8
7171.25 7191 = 2.3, 14.3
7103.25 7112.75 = 0.6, 14.4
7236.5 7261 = 1.8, 15.7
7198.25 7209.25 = 1.7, 13.9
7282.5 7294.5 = 0.1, 17.2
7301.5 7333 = 0.6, 17.3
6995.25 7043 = -4.9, 16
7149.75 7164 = 2.1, 13.7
